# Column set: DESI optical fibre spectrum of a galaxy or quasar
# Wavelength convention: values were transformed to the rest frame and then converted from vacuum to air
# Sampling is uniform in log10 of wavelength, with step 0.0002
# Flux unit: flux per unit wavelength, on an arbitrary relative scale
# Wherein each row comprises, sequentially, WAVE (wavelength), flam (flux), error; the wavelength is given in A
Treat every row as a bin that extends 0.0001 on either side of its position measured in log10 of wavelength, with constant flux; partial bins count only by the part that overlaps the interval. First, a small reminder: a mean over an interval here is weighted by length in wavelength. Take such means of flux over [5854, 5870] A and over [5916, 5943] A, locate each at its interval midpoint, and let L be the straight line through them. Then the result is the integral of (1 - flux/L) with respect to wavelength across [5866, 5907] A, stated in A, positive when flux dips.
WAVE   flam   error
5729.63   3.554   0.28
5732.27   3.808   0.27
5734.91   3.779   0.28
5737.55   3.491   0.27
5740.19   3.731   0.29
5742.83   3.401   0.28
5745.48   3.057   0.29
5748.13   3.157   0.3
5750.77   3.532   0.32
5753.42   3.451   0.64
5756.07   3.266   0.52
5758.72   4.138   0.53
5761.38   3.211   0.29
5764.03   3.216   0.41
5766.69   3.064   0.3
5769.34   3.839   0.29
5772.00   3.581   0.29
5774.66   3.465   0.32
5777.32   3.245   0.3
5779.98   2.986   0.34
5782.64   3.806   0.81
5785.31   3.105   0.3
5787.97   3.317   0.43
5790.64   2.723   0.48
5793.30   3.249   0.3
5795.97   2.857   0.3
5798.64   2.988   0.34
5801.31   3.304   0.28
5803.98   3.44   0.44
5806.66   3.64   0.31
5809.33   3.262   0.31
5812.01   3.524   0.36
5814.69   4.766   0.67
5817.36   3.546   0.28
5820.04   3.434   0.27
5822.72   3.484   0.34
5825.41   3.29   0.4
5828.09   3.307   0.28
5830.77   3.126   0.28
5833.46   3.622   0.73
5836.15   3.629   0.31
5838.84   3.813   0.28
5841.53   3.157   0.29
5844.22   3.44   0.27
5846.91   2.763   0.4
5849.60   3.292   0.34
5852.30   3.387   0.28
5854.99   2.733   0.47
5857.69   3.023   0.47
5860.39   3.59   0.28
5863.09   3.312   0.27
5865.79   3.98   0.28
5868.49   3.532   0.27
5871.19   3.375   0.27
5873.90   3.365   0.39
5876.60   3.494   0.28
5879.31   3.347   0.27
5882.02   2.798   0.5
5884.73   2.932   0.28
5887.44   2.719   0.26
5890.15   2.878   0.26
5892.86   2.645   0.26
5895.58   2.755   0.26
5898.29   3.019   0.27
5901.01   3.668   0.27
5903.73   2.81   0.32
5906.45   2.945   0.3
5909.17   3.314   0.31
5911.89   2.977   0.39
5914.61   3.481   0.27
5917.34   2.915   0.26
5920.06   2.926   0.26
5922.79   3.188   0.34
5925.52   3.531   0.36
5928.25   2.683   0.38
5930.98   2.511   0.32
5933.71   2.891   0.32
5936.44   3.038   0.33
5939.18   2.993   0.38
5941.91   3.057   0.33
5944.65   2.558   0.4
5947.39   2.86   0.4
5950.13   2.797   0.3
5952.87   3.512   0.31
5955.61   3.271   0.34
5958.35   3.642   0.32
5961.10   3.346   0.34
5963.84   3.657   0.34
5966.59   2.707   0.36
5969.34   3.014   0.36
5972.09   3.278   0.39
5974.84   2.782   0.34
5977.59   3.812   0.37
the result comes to 1.5 A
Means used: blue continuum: 3.38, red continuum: 2.97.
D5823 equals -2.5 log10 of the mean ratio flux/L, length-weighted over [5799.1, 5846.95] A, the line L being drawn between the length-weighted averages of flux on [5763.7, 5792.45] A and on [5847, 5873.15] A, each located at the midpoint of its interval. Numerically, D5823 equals -0.05 mag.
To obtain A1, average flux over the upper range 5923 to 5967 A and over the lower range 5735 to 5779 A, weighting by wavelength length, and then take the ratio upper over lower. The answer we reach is 0.9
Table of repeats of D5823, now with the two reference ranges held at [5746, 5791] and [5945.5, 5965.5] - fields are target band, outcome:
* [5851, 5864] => 0.04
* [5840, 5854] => 0.04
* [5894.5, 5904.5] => 0.07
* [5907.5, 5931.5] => 0.07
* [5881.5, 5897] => 0.18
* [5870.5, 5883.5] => 0.01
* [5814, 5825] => -0.11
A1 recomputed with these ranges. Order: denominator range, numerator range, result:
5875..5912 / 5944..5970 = 1.04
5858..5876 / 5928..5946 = 0.81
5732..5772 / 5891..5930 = 0.88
